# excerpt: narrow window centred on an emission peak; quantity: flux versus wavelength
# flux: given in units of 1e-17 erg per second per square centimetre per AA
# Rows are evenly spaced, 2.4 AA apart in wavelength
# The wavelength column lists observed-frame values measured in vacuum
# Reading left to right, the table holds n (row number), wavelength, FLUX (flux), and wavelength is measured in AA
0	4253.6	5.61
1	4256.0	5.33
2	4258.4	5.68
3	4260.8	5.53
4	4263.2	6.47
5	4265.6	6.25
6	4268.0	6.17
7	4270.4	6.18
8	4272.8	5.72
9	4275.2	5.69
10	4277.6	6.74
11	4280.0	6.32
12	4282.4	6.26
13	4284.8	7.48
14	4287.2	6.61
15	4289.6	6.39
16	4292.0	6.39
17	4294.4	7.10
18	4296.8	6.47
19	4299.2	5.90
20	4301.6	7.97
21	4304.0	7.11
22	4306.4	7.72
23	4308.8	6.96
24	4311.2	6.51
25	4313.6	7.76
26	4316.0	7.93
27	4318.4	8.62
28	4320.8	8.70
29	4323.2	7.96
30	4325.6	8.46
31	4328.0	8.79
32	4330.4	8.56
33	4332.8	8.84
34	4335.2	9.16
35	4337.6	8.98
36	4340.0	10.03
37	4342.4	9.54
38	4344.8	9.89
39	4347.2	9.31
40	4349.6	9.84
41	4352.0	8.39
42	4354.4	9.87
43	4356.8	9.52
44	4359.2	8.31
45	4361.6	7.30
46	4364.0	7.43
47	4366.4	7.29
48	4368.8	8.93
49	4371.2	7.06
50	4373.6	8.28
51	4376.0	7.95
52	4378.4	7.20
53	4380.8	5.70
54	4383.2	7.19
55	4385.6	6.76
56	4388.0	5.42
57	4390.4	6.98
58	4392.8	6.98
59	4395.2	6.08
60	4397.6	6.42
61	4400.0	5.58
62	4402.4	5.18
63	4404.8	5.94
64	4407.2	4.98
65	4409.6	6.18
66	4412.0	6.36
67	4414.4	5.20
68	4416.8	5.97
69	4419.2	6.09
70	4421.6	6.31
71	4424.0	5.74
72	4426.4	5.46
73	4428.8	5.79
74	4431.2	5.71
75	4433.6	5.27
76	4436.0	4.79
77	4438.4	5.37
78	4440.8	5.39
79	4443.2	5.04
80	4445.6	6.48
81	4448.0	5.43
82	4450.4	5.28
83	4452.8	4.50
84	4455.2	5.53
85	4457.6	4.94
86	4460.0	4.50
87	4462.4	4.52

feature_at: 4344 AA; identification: C IV 1549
